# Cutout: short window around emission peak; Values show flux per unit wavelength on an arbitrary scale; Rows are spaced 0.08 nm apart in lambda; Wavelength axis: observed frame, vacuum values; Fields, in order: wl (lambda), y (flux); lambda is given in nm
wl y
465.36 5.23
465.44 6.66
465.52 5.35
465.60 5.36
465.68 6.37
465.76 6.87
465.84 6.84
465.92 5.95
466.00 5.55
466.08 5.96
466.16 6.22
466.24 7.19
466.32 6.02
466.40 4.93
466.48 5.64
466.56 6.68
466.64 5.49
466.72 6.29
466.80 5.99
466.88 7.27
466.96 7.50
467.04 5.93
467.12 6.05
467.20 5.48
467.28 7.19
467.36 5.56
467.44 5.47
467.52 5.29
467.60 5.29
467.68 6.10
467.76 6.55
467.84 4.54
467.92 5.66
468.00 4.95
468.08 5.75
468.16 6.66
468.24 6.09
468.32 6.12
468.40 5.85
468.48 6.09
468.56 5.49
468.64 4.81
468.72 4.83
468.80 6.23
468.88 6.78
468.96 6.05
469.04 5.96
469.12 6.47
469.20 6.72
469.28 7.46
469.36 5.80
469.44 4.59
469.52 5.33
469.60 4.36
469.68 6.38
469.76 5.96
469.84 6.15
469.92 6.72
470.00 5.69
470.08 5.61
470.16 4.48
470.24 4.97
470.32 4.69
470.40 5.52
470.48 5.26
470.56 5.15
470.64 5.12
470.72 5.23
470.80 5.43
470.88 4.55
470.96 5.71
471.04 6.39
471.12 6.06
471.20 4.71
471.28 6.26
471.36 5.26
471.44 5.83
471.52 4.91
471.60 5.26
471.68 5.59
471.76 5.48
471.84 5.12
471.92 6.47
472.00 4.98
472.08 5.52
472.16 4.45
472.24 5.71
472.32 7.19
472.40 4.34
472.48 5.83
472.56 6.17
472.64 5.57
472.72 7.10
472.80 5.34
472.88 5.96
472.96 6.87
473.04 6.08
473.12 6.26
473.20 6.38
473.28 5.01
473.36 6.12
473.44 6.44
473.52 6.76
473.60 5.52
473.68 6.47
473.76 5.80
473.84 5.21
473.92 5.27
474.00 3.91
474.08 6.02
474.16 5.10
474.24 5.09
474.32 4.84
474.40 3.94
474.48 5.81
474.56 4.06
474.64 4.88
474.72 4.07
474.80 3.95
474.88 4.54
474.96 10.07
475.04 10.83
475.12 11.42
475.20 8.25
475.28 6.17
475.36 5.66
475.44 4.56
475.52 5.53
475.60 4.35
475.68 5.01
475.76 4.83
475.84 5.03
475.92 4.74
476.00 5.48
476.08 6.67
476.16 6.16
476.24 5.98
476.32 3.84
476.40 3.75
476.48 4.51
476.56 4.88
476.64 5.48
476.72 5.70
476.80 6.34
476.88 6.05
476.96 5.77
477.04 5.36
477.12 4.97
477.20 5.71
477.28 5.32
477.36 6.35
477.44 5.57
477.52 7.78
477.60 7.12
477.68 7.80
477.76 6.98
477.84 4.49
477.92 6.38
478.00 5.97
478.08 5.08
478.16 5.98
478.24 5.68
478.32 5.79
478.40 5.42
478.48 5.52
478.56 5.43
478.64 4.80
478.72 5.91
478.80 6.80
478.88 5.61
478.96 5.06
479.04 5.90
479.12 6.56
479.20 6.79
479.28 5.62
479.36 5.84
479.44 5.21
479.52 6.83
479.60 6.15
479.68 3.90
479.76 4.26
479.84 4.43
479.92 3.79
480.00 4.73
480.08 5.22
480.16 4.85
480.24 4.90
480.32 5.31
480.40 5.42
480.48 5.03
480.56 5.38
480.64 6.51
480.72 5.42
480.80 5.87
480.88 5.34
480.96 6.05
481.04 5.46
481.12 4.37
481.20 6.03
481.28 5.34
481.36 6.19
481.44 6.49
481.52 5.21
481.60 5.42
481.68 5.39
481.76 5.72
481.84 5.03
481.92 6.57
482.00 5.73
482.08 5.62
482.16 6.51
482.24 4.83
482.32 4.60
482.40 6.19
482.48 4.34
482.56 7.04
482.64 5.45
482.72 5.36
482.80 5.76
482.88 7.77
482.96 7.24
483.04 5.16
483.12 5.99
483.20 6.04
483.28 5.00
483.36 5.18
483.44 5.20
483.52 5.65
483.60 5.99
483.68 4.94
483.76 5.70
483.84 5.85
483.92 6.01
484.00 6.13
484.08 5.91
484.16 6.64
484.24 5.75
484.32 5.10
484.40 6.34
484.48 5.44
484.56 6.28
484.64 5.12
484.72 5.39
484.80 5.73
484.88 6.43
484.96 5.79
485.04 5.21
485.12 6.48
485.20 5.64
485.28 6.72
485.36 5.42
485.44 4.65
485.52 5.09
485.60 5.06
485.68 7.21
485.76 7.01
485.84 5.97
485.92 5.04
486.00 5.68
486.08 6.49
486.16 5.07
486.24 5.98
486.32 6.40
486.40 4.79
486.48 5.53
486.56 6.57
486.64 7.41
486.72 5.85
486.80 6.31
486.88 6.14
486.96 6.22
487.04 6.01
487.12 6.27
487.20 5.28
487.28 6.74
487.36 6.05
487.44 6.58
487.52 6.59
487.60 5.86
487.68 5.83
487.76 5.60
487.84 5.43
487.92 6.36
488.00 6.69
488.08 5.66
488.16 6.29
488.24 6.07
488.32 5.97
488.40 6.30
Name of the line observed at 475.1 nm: H-gamma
